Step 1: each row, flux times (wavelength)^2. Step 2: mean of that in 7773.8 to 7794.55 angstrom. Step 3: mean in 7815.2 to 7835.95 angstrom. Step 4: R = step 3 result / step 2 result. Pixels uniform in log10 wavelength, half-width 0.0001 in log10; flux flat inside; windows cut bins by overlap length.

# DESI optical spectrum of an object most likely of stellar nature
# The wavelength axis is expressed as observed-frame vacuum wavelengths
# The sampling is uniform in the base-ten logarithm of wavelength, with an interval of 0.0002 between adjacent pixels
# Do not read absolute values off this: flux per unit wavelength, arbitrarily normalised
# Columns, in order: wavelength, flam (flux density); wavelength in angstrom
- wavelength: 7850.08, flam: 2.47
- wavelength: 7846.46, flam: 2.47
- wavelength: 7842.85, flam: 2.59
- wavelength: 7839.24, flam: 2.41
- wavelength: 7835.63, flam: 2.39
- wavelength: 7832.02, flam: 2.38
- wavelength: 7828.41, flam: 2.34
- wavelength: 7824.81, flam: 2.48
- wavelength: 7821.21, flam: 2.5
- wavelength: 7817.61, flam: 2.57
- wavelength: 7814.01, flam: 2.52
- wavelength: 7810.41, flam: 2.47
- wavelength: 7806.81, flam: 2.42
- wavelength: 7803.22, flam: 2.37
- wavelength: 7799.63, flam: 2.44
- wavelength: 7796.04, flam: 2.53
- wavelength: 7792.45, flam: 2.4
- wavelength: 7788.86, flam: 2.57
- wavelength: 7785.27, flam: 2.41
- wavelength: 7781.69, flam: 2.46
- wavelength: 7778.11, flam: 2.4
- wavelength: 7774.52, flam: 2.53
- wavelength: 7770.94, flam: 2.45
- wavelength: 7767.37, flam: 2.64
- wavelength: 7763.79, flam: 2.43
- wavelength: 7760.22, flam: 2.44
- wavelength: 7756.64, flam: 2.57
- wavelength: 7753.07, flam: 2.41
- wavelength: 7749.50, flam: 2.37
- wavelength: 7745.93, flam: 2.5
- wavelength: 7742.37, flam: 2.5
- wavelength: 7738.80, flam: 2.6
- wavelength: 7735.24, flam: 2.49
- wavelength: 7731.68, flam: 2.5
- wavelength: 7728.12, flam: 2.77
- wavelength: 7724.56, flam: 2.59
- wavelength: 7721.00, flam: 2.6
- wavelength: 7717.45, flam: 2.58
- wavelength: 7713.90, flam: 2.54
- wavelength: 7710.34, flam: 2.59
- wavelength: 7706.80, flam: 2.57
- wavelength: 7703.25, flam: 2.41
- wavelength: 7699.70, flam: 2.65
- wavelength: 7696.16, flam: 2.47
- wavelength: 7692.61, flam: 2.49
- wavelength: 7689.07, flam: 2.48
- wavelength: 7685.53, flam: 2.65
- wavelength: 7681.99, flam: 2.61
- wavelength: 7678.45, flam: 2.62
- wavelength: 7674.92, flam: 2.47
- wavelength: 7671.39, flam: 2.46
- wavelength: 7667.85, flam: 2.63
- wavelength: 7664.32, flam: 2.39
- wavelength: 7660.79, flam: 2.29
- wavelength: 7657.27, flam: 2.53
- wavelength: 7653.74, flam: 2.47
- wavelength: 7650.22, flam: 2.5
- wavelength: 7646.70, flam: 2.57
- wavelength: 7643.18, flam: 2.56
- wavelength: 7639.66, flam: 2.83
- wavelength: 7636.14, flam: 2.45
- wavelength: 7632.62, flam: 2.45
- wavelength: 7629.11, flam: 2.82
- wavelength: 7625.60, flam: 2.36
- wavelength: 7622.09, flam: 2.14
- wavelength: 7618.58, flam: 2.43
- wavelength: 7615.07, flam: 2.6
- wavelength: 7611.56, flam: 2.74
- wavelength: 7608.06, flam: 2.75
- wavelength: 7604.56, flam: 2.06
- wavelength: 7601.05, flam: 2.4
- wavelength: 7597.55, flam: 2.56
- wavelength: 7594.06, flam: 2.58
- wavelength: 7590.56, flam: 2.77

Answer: 1.0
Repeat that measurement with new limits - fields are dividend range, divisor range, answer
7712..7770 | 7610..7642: 1.03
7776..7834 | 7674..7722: 0.99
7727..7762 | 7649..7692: 1.02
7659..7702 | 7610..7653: 1.01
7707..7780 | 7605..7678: 1.03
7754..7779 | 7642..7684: 1.02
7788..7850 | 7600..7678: 1.03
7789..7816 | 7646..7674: 1.03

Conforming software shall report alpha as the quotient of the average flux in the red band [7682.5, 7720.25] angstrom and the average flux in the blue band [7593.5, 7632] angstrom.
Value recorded 1.02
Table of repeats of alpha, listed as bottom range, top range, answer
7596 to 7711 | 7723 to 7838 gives 0.99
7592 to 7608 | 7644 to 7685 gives 1.03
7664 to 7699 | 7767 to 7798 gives 0.98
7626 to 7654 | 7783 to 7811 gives 0.95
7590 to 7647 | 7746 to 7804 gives 0.98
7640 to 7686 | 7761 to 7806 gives 0.98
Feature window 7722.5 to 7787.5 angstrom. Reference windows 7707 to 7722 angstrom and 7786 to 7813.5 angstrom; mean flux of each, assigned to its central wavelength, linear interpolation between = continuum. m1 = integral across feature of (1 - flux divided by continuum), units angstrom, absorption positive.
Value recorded 0.4 angstrom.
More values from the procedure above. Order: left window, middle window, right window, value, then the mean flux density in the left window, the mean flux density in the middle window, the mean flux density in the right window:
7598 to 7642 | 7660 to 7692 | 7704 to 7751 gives 0.2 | 2.5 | 2.52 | 2.55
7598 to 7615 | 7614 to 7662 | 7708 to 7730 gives 0.6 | 2.5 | 2.5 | 2.61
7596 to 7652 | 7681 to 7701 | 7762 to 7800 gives -0.4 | 2.51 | 2.55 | 2.48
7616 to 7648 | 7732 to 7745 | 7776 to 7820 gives -0.2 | 2.51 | 2.53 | 2.46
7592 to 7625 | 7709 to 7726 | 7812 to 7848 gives -0.8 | 2.47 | 2.58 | 2.47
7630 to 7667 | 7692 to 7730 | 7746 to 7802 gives -1.2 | 2.51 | 2.57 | 2.47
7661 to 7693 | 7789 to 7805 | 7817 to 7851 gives 0.1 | 2.52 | 2.45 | 2.46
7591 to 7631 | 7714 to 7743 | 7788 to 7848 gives -1.2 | 2.5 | 2.58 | 2.46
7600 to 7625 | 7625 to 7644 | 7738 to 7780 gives -1.1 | 2.44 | 2.59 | 2.48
